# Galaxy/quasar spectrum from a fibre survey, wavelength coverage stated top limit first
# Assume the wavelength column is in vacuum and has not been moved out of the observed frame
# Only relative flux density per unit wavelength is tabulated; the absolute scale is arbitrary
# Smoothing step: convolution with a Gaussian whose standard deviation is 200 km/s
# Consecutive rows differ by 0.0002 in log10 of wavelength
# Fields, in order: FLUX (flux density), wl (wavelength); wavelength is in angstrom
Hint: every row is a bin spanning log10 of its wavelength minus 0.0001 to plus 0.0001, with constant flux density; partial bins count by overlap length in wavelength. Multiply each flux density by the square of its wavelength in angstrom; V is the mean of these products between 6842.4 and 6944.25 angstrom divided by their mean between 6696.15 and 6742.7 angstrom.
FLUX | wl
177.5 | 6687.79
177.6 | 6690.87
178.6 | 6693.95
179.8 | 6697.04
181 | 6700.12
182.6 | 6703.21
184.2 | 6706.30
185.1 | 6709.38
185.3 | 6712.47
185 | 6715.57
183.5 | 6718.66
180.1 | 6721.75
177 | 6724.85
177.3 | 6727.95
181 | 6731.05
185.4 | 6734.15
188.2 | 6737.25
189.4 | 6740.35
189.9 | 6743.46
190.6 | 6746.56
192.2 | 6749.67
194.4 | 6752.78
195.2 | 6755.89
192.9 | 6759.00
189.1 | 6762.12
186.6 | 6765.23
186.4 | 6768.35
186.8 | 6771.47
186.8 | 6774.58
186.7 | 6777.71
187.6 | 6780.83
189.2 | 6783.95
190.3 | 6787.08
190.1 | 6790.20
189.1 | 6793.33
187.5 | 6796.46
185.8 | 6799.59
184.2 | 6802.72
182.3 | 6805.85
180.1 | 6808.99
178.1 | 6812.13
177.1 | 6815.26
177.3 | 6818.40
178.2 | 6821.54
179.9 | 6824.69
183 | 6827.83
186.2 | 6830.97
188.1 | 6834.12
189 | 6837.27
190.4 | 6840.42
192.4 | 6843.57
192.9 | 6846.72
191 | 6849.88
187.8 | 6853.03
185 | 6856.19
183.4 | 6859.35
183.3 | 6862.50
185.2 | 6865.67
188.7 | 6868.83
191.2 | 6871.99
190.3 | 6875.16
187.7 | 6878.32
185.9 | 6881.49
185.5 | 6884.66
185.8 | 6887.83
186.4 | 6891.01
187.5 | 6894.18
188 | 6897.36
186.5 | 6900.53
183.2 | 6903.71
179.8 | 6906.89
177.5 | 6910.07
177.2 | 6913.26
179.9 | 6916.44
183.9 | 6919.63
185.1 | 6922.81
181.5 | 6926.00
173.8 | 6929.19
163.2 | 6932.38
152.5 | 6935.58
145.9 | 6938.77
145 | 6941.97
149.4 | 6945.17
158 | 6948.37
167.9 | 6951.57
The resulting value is 1.0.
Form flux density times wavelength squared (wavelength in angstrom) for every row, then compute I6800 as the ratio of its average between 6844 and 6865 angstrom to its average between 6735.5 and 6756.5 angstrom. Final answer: 1.01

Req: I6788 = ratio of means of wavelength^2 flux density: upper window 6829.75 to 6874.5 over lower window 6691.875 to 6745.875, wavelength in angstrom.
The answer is 1.07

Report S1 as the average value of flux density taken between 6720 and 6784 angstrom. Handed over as 187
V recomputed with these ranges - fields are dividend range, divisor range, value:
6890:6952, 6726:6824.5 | 0.97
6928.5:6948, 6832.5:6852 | 0.83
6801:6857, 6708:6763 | 1.02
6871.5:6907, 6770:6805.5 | 1.03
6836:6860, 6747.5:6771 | 1.02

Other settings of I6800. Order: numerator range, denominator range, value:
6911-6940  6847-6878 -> 0.93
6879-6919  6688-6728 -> 1.07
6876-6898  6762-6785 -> 1.03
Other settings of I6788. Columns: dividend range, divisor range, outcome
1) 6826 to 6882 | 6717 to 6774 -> 1.04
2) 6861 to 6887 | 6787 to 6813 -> 1.03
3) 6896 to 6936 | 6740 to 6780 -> 0.98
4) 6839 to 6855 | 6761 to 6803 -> 1.04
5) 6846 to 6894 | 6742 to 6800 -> 1.02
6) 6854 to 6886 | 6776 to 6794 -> 1.01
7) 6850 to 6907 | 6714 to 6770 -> 1.04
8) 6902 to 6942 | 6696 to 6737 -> 1.00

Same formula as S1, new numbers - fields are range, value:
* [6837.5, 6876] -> 188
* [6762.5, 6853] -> 186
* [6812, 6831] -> 180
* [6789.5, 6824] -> 182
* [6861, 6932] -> 184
